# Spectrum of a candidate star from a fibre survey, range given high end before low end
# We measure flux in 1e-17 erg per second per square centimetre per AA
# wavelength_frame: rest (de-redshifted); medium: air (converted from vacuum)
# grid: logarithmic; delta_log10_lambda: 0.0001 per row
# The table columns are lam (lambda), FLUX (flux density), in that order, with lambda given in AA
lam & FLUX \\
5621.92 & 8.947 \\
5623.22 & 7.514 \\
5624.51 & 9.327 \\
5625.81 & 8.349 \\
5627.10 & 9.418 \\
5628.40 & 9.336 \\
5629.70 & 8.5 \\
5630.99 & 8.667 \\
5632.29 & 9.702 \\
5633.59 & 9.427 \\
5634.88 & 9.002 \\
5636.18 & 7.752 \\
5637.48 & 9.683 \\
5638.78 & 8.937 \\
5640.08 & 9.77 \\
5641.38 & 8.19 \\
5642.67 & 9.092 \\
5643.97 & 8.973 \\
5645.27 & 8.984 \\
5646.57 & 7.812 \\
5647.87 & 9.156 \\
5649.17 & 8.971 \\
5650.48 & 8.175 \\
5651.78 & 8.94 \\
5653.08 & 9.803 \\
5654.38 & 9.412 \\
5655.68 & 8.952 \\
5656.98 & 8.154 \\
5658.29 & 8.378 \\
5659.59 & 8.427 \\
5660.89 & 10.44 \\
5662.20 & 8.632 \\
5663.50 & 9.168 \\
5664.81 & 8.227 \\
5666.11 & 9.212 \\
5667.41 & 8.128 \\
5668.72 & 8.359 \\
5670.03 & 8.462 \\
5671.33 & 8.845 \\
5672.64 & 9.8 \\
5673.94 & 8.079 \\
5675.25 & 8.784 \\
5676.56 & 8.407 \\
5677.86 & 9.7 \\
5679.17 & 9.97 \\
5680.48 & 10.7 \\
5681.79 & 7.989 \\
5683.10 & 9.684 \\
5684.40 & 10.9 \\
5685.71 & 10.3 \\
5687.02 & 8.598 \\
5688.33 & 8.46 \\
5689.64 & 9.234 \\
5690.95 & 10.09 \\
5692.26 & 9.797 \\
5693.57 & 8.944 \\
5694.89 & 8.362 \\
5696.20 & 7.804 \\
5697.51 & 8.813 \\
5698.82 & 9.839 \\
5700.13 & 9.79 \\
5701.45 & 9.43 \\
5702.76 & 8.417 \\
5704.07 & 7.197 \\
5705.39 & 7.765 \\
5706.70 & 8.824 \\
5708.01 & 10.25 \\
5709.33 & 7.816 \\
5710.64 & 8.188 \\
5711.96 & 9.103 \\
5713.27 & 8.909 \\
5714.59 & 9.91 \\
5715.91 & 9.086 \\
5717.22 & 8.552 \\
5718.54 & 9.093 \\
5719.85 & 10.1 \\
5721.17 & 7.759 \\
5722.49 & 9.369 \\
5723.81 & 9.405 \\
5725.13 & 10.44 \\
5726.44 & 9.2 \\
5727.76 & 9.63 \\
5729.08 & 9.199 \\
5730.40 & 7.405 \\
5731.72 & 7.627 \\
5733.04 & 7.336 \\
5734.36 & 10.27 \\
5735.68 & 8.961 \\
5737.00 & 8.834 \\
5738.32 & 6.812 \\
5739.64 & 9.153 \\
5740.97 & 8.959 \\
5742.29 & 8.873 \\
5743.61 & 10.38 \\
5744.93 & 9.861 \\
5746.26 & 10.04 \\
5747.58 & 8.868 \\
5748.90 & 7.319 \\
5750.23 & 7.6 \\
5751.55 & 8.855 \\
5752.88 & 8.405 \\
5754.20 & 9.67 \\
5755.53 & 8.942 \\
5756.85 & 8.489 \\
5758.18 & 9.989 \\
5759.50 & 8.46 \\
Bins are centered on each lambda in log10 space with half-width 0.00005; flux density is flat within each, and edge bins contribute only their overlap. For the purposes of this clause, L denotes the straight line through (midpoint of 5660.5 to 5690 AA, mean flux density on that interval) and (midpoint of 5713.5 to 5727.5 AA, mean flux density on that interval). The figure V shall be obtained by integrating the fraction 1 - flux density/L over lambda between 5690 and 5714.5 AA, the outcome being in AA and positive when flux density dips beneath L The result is 0.9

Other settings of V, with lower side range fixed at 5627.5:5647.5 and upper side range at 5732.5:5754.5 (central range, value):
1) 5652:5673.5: 0.03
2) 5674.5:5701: -1.26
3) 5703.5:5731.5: -0.14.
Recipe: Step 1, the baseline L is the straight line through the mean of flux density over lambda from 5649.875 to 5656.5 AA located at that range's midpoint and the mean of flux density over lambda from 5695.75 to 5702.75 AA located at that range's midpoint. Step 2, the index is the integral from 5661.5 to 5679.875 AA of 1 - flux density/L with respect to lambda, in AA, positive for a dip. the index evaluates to 0.5 AA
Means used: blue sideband 9.05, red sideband 9.11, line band 8.85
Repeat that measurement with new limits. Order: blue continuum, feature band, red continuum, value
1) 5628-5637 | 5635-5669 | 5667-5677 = -0.29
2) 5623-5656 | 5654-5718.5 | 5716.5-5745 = -0.30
